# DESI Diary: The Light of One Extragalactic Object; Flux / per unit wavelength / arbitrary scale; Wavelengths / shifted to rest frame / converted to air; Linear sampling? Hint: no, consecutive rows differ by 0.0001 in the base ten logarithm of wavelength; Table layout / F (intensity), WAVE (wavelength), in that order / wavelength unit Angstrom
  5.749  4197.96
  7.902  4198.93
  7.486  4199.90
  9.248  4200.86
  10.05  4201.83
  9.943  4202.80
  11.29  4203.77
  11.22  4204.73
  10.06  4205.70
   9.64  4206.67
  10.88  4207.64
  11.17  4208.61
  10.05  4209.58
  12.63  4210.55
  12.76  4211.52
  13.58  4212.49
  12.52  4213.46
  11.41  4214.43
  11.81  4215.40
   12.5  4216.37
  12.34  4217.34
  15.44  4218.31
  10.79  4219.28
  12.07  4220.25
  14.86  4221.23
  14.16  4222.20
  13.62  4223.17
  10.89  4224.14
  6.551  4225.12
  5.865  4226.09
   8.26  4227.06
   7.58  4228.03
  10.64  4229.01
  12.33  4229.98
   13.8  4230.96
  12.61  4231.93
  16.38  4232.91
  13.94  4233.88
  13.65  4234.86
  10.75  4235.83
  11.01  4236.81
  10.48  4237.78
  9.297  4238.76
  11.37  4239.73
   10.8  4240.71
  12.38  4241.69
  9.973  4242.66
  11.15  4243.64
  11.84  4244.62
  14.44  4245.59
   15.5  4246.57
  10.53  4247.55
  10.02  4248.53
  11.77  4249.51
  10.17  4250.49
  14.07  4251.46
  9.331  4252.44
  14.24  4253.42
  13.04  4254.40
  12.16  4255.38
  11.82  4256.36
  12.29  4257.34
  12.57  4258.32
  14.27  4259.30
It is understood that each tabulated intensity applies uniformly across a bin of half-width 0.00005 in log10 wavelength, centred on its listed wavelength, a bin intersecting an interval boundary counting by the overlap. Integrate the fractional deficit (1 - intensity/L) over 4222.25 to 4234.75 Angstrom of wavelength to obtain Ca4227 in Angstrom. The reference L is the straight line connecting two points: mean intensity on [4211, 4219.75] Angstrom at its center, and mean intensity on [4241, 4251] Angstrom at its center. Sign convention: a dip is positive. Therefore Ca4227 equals 1.0 Angstrom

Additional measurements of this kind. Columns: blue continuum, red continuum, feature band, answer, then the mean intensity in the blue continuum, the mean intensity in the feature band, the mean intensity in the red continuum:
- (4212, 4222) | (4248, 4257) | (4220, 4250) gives 1.80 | 12.8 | 11.6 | 11.9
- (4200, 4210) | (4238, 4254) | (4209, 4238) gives -2.60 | 10.2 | 11.9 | 11.7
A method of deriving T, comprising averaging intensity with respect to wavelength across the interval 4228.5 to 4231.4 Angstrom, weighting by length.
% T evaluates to 12.2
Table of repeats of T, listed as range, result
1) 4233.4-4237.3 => 12.3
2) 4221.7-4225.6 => 11.3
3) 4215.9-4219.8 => 12.8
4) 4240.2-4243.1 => 11.1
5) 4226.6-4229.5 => 8.84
